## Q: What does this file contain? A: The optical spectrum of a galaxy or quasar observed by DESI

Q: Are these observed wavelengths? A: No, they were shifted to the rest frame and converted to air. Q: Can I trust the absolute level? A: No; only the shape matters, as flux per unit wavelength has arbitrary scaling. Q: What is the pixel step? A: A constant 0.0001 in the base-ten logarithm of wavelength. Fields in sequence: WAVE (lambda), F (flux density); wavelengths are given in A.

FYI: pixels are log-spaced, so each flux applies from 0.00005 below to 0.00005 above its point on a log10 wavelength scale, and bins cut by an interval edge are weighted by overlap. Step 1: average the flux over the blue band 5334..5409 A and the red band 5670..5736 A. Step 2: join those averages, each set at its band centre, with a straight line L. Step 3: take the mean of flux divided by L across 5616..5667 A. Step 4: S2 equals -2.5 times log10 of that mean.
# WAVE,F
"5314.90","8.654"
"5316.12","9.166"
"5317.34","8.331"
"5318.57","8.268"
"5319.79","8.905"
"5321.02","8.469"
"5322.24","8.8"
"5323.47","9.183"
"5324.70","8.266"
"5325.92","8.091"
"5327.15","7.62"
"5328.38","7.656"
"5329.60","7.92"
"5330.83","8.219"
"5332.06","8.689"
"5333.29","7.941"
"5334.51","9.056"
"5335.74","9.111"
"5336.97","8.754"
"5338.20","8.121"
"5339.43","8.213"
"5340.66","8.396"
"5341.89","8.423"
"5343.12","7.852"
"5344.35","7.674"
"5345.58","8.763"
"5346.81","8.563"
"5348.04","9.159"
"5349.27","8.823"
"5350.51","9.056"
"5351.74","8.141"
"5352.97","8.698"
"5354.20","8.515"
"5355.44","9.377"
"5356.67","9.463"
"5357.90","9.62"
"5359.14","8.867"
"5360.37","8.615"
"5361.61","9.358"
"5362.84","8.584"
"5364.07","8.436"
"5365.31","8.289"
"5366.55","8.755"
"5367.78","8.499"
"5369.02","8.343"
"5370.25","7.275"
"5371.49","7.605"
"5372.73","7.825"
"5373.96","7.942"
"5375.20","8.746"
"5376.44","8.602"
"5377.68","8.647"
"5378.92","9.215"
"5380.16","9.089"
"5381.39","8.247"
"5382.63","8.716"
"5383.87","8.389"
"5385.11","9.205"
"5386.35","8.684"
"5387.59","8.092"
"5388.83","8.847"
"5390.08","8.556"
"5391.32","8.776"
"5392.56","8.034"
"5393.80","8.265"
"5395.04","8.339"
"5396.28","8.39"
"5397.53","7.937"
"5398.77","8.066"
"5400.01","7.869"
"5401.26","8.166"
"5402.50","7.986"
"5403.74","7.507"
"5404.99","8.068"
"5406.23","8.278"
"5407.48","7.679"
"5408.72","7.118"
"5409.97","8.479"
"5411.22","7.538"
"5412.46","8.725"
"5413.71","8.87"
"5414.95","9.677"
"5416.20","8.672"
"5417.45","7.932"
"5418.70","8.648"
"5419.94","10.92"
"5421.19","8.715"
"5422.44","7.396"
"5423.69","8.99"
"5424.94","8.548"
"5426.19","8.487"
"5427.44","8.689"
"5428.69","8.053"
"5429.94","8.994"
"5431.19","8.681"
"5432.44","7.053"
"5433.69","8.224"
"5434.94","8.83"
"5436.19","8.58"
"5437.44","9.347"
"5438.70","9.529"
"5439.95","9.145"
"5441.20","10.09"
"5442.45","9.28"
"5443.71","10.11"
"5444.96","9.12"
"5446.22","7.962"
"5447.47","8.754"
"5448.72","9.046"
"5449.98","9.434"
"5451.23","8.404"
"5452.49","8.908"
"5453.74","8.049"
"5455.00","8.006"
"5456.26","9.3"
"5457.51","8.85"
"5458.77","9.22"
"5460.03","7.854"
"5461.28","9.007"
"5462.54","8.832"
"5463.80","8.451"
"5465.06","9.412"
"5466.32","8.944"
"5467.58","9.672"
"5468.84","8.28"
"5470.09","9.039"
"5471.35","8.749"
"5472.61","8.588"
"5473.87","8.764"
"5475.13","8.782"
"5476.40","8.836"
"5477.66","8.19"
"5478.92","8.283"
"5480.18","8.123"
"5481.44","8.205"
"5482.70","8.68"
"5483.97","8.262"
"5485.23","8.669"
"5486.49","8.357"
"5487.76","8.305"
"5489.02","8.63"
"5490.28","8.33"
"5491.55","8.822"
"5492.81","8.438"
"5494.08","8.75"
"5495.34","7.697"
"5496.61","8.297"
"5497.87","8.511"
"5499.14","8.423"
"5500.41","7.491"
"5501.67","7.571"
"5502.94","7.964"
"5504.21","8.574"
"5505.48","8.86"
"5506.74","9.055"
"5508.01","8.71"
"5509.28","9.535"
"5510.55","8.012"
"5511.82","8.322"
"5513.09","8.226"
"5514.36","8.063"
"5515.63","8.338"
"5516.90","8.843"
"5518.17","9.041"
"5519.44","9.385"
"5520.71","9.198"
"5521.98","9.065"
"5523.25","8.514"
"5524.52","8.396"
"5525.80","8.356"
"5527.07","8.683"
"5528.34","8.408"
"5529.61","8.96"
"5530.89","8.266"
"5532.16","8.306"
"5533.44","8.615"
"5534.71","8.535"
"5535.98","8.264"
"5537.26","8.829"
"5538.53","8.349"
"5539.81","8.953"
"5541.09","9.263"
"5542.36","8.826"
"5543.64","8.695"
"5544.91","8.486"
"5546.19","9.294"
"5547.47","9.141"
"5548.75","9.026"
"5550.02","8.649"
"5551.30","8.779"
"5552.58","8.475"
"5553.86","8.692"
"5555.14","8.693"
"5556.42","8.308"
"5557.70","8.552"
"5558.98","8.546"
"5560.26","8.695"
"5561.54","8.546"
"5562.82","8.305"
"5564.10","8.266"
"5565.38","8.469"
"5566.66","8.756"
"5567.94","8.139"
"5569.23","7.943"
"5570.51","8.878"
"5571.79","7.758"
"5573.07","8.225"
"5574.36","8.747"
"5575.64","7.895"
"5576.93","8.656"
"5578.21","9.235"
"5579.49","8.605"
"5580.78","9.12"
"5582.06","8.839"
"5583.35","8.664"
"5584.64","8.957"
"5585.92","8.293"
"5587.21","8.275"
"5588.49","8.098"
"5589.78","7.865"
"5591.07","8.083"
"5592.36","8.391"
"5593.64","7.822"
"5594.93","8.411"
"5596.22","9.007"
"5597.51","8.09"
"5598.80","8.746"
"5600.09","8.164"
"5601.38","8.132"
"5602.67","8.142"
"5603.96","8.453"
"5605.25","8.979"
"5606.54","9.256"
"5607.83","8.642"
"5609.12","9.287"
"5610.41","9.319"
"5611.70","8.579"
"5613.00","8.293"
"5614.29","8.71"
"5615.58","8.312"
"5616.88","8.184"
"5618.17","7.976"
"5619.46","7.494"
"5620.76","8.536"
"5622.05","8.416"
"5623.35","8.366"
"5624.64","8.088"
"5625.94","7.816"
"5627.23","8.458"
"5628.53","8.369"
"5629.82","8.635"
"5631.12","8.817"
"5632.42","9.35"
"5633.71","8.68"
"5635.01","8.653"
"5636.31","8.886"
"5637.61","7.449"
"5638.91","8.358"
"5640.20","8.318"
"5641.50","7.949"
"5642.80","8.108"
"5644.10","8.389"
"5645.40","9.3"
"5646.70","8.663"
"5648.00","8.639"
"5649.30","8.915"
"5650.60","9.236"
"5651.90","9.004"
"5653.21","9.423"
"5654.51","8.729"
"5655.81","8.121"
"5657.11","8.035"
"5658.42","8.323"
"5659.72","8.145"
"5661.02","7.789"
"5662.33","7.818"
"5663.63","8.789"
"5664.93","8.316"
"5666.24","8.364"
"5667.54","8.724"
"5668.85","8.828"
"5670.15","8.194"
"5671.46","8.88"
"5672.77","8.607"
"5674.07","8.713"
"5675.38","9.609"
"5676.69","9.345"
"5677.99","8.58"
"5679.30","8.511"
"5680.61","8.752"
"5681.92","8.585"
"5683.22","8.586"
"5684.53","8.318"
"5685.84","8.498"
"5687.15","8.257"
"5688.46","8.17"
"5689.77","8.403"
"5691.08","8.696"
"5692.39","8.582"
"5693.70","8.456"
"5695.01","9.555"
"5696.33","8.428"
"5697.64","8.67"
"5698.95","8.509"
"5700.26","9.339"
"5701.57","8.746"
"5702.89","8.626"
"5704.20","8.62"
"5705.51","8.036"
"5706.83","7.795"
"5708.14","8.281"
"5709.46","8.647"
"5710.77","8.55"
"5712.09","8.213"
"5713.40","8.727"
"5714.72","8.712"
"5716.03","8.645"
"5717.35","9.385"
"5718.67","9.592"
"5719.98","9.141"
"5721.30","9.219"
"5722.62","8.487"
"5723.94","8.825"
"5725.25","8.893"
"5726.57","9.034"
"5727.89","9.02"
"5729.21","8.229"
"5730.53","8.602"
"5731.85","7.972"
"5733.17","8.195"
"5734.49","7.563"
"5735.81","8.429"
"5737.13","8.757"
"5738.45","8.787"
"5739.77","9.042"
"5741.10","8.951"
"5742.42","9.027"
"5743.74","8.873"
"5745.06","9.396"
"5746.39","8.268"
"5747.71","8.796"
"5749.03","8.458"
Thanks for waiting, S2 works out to 0.02 mag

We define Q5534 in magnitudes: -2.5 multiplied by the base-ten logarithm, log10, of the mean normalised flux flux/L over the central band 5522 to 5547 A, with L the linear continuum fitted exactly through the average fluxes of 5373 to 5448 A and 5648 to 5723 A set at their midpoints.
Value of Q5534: -0.007 mag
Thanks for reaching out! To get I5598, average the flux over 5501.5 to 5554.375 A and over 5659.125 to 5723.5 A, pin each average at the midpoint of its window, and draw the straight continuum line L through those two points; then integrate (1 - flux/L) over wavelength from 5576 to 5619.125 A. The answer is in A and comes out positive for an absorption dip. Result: 0.6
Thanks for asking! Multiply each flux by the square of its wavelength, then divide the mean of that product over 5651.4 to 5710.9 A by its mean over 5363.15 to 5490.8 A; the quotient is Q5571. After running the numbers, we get 1.1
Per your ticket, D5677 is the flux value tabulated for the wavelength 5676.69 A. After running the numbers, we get 9.345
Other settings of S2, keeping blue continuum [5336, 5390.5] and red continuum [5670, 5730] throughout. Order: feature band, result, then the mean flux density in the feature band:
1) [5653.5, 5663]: 0.06 mag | 8.19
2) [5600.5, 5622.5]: 0.02 mag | 8.51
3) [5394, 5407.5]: 0.07 mag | 8.05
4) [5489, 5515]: 0.03 mag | 8.39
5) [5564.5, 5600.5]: 0.03 mag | 8.43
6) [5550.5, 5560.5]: 0.01 mag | 8.58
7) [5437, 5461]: -0.04 mag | 8.97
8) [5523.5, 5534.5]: 0.02 mag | 8.5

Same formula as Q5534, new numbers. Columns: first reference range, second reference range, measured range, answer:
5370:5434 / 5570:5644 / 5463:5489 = -0.03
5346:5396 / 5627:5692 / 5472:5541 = 0.01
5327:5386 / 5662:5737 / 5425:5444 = -0.04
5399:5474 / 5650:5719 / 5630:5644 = 0.02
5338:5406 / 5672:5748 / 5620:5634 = 0.02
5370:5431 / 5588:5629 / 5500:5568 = -0.03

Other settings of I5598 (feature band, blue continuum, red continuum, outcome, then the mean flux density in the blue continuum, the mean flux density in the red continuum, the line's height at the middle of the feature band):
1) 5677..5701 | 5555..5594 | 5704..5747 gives 0.0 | 8.44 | 8.66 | 8.61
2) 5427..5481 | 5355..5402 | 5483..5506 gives -2.5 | 8.51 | 8.33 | 8.39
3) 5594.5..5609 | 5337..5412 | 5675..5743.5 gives 0.0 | 8.42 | 8.66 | 8.58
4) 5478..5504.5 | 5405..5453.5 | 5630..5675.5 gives 1.1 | 8.7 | 8.56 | 8.66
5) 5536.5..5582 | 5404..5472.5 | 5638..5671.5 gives -0.2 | 8.71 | 8.5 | 8.59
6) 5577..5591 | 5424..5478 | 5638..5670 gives 0.0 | 8.8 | 8.5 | 8.6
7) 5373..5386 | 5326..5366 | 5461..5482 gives -0.1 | 8.55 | 8.71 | 8.6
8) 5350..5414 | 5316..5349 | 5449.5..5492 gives 0.6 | 8.42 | 8.65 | 8.5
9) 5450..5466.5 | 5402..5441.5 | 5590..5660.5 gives -0.4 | 8.54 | 8.49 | 8.53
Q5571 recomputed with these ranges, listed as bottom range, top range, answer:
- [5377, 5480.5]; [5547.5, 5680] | 1.06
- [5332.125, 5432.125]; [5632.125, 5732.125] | 1.13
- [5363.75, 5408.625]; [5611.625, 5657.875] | 1.12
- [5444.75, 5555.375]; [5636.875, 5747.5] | 1.07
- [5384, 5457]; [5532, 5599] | 1.05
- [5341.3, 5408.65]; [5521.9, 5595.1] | 1.08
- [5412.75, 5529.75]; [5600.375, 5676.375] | 1.05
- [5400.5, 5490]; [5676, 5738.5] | 1.10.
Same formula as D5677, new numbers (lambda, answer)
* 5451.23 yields 8.404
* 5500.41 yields 7.491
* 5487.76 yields 8.305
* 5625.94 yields 7.816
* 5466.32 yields 8.944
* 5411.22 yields 7.538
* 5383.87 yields 8.389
